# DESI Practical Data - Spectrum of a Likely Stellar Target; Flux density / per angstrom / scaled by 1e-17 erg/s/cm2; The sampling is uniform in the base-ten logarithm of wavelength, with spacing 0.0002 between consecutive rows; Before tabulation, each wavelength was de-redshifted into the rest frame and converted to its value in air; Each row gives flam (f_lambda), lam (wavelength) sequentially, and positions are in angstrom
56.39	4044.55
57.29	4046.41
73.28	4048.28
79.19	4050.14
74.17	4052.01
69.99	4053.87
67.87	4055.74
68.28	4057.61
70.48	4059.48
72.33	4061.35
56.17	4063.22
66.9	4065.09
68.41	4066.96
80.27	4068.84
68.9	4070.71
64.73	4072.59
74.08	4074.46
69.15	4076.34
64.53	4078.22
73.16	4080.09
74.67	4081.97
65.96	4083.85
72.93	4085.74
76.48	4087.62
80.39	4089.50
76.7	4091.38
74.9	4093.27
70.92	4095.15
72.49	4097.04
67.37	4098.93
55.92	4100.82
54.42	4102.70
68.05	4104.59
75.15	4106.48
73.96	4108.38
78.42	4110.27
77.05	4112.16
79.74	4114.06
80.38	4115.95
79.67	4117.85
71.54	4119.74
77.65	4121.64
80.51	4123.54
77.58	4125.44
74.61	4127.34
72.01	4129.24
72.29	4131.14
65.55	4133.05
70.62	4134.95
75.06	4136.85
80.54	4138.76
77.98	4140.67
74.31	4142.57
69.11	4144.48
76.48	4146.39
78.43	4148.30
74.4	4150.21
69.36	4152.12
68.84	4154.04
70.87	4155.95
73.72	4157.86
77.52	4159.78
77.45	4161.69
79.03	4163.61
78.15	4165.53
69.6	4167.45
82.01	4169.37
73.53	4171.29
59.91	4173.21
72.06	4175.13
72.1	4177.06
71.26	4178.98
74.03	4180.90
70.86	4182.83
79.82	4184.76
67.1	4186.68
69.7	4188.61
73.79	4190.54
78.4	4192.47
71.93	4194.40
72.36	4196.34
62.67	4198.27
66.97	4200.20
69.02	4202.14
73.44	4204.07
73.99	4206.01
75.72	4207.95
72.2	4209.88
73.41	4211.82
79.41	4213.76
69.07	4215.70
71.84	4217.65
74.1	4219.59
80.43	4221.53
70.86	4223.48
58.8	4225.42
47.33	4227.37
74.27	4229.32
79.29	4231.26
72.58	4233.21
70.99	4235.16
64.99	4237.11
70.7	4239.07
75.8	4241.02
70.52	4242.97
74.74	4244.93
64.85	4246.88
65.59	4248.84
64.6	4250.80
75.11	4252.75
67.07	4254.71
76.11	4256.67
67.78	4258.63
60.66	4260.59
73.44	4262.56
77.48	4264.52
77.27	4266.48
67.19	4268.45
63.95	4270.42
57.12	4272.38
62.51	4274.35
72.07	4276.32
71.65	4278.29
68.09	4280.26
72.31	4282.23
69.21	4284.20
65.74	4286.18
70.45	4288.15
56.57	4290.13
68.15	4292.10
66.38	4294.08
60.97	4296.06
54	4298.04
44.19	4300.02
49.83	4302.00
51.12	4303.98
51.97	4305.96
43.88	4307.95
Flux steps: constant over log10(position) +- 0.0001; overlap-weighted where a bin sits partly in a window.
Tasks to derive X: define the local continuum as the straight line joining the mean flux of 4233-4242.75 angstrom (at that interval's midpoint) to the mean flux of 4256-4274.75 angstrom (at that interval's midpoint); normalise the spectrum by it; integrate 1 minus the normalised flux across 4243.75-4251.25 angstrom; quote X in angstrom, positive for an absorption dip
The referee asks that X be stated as 0.2 angstrom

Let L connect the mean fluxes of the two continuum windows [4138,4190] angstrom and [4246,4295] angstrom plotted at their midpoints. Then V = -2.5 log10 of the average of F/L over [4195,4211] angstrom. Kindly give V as 0.01 mag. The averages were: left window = 73.6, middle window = 70.9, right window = 68.1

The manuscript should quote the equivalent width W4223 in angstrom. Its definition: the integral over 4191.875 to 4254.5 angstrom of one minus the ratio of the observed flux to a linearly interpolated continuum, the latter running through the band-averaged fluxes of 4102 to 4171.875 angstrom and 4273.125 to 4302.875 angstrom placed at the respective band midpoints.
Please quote -2.3 angstrom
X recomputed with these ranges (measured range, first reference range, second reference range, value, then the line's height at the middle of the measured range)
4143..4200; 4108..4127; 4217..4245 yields 1.03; 74.2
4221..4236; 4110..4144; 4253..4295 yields 0.34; 70.6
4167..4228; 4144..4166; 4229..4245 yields 1.76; 73.4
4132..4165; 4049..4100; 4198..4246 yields -1.41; 71.1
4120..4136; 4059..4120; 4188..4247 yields -0.54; 71.4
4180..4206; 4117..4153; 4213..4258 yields 0.19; 72.1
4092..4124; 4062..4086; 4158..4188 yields -0.94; 70.7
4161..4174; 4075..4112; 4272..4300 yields -1.09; 68.6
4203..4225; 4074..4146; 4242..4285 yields -1.03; 70.4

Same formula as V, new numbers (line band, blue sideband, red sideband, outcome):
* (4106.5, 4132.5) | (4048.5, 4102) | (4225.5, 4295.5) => -0.09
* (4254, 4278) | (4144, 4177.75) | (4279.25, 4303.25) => -0.07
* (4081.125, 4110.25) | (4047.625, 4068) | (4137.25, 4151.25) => 0.02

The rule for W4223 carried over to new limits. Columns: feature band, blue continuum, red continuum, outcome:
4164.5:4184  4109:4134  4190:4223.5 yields 0.4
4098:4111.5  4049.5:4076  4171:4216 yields 0.5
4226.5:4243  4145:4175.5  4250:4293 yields 0.1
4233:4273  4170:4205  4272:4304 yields -2.3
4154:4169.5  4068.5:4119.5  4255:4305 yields -1.3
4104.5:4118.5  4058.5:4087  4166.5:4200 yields -1.3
